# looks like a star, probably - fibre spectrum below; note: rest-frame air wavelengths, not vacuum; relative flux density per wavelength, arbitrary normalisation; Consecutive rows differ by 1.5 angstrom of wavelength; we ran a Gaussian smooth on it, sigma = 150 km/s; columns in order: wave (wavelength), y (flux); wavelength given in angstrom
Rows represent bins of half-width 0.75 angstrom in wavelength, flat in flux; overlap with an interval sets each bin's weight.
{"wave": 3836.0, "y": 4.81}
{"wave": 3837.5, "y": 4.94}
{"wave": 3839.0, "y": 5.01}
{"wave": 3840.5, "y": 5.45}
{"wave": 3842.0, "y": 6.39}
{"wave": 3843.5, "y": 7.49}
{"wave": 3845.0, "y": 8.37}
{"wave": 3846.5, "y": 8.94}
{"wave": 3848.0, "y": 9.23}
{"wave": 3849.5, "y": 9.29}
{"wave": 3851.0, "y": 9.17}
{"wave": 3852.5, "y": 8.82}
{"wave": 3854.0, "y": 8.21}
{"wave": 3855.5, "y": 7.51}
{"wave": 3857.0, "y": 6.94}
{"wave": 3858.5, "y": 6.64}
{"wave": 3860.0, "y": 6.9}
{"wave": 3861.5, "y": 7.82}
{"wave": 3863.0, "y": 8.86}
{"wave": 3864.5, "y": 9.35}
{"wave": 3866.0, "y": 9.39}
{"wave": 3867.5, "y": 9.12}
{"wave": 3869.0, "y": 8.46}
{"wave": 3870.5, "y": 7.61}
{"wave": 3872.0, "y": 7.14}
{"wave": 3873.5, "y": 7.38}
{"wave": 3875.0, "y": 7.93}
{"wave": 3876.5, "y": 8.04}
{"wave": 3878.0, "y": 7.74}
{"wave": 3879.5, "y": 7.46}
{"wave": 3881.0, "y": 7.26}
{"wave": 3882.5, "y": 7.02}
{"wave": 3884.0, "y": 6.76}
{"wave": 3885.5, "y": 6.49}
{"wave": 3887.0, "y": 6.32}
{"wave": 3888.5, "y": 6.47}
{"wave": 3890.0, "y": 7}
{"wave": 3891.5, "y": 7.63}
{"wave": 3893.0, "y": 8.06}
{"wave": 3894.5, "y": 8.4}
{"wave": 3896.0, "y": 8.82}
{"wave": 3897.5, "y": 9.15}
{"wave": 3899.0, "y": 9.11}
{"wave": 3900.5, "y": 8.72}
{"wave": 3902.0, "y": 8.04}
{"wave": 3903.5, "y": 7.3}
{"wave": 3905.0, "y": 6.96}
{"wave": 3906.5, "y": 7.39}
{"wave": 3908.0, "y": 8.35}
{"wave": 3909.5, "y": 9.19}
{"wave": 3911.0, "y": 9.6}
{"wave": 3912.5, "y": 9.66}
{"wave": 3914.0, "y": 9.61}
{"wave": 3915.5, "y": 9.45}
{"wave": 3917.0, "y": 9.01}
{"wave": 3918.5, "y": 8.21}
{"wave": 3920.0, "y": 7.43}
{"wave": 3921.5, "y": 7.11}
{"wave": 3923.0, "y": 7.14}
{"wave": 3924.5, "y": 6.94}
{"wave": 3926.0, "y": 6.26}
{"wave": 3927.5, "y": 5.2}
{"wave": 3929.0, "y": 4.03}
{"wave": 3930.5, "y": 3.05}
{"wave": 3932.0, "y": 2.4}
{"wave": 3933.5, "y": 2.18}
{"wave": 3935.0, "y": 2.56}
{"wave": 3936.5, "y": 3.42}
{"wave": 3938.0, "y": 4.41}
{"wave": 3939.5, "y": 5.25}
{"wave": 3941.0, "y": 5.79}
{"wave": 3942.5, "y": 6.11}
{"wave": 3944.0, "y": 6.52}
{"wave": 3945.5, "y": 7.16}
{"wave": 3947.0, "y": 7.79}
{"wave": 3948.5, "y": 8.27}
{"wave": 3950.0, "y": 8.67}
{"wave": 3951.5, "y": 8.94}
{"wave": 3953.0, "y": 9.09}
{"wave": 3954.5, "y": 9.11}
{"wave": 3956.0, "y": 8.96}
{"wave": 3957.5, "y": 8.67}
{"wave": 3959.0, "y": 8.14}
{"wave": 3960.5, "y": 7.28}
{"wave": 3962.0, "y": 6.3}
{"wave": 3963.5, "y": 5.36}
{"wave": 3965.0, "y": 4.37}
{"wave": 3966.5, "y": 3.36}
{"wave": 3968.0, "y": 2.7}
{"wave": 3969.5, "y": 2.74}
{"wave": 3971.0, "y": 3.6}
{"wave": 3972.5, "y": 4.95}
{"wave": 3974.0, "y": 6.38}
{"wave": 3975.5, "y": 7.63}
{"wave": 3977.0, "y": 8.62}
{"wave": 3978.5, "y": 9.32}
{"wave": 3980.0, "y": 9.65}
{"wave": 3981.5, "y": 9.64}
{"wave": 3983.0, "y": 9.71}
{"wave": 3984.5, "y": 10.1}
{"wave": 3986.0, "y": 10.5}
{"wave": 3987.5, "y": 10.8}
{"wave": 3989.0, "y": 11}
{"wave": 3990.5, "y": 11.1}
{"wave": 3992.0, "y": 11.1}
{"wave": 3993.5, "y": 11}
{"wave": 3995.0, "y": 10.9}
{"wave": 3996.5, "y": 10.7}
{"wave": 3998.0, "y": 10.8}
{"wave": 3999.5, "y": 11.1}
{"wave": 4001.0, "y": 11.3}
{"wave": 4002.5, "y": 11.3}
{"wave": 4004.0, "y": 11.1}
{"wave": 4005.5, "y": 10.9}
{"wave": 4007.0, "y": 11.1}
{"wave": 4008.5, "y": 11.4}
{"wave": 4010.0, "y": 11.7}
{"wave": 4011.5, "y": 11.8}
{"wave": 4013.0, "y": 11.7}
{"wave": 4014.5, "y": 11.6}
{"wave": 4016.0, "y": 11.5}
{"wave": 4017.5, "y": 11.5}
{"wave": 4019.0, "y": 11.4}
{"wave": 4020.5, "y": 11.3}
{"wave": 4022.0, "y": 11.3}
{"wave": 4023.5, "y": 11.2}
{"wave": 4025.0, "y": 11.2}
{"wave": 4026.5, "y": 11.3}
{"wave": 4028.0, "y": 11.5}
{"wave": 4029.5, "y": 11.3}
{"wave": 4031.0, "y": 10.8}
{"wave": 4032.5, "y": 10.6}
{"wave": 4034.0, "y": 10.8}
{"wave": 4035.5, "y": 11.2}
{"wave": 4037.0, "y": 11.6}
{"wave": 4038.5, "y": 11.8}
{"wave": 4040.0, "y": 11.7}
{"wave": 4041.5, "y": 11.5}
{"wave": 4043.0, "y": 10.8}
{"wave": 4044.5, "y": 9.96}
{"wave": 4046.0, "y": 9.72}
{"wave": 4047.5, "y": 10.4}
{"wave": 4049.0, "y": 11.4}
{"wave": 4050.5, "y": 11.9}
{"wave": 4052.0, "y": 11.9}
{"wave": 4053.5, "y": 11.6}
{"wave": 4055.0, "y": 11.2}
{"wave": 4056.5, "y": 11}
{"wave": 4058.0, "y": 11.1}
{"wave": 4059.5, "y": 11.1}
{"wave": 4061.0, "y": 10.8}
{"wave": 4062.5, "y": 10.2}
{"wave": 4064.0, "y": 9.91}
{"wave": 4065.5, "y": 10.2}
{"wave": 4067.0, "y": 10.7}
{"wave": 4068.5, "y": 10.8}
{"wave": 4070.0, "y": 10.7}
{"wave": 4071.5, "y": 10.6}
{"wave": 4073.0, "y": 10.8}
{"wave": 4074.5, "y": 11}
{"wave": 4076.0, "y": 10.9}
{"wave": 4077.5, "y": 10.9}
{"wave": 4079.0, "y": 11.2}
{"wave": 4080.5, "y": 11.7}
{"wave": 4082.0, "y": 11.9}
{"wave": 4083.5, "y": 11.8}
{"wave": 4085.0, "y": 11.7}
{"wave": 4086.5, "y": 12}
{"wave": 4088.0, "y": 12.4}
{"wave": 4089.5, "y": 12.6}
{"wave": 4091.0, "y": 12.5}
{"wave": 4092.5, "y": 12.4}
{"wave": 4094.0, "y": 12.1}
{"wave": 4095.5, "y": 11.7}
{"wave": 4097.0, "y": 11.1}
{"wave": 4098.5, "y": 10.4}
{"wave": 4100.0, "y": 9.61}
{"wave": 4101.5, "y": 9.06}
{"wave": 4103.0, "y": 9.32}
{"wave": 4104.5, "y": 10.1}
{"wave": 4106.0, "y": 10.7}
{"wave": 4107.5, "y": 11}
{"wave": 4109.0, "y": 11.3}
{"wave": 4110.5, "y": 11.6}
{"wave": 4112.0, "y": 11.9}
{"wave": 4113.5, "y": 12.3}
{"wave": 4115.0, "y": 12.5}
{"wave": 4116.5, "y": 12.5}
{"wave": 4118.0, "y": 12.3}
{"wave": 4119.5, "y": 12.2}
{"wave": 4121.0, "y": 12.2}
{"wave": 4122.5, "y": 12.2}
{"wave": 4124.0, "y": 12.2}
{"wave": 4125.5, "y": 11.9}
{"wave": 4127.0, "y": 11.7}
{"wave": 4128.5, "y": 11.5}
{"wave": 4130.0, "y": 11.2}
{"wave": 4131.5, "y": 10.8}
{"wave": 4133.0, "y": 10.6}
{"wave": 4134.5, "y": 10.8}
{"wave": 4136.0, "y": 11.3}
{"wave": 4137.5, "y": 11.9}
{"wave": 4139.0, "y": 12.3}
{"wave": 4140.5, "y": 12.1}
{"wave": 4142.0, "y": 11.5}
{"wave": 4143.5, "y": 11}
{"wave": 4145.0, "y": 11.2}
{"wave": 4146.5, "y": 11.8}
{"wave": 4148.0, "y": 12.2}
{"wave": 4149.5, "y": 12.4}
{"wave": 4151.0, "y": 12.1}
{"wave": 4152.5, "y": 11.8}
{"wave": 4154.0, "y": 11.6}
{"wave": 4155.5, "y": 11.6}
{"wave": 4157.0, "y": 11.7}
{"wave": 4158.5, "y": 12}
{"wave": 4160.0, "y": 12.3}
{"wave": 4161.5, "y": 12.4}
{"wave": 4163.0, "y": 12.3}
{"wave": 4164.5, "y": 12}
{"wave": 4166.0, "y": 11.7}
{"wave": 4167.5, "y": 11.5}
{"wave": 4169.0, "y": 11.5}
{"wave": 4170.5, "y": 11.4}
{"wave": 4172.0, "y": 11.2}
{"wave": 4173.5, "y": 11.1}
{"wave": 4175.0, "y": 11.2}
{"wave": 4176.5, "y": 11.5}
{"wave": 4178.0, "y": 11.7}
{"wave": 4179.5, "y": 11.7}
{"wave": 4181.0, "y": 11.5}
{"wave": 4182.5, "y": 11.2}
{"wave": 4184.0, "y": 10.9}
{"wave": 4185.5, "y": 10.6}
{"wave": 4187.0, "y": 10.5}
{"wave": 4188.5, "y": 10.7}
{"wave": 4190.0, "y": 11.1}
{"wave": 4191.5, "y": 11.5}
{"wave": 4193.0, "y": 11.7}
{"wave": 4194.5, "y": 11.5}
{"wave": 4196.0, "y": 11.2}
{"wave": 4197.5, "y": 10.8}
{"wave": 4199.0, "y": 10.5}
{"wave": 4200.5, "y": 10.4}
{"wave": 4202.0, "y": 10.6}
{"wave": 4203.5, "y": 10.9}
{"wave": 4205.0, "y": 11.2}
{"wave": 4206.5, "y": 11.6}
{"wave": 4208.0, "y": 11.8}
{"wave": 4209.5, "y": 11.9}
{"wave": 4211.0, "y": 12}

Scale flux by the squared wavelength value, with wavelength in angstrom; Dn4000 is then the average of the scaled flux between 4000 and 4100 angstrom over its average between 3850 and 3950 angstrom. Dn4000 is 1.7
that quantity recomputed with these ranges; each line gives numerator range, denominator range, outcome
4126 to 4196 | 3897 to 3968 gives 1.87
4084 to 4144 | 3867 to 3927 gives 1.63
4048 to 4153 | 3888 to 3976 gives 1.82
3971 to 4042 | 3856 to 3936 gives 1.53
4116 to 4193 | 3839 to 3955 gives 1.79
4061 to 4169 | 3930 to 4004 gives 1.62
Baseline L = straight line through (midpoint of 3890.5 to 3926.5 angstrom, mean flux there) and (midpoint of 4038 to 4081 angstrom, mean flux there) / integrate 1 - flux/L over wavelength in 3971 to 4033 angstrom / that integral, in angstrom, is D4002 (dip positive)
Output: -3.5 angstrom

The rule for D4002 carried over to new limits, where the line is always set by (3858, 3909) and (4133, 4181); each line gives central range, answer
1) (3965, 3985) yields 5.41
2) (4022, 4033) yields -1.46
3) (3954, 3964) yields 1.31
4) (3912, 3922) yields -0.45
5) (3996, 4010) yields -2.38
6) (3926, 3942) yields 8.54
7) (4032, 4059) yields -2.73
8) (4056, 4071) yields -0.42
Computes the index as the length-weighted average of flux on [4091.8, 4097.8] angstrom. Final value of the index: 11.8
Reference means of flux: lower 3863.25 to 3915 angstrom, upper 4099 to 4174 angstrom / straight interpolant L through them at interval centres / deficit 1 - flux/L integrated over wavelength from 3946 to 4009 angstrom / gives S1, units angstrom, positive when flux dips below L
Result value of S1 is 4.37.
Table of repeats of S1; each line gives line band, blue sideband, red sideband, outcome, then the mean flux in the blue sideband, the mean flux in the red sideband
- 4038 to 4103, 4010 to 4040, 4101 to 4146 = 1.66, 11.4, 11.5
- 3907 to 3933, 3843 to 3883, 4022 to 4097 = 5.21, 8.09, 11.2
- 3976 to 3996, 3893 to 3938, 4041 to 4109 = -3.25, 7.03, 11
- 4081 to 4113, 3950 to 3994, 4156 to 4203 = -4.24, 7.93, 11.4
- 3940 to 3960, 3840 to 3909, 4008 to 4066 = 3.20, 7.86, 11.2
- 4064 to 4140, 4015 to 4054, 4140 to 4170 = 1.21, 11.2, 11.8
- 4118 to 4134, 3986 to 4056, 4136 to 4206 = -0.40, 11.2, 11.5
